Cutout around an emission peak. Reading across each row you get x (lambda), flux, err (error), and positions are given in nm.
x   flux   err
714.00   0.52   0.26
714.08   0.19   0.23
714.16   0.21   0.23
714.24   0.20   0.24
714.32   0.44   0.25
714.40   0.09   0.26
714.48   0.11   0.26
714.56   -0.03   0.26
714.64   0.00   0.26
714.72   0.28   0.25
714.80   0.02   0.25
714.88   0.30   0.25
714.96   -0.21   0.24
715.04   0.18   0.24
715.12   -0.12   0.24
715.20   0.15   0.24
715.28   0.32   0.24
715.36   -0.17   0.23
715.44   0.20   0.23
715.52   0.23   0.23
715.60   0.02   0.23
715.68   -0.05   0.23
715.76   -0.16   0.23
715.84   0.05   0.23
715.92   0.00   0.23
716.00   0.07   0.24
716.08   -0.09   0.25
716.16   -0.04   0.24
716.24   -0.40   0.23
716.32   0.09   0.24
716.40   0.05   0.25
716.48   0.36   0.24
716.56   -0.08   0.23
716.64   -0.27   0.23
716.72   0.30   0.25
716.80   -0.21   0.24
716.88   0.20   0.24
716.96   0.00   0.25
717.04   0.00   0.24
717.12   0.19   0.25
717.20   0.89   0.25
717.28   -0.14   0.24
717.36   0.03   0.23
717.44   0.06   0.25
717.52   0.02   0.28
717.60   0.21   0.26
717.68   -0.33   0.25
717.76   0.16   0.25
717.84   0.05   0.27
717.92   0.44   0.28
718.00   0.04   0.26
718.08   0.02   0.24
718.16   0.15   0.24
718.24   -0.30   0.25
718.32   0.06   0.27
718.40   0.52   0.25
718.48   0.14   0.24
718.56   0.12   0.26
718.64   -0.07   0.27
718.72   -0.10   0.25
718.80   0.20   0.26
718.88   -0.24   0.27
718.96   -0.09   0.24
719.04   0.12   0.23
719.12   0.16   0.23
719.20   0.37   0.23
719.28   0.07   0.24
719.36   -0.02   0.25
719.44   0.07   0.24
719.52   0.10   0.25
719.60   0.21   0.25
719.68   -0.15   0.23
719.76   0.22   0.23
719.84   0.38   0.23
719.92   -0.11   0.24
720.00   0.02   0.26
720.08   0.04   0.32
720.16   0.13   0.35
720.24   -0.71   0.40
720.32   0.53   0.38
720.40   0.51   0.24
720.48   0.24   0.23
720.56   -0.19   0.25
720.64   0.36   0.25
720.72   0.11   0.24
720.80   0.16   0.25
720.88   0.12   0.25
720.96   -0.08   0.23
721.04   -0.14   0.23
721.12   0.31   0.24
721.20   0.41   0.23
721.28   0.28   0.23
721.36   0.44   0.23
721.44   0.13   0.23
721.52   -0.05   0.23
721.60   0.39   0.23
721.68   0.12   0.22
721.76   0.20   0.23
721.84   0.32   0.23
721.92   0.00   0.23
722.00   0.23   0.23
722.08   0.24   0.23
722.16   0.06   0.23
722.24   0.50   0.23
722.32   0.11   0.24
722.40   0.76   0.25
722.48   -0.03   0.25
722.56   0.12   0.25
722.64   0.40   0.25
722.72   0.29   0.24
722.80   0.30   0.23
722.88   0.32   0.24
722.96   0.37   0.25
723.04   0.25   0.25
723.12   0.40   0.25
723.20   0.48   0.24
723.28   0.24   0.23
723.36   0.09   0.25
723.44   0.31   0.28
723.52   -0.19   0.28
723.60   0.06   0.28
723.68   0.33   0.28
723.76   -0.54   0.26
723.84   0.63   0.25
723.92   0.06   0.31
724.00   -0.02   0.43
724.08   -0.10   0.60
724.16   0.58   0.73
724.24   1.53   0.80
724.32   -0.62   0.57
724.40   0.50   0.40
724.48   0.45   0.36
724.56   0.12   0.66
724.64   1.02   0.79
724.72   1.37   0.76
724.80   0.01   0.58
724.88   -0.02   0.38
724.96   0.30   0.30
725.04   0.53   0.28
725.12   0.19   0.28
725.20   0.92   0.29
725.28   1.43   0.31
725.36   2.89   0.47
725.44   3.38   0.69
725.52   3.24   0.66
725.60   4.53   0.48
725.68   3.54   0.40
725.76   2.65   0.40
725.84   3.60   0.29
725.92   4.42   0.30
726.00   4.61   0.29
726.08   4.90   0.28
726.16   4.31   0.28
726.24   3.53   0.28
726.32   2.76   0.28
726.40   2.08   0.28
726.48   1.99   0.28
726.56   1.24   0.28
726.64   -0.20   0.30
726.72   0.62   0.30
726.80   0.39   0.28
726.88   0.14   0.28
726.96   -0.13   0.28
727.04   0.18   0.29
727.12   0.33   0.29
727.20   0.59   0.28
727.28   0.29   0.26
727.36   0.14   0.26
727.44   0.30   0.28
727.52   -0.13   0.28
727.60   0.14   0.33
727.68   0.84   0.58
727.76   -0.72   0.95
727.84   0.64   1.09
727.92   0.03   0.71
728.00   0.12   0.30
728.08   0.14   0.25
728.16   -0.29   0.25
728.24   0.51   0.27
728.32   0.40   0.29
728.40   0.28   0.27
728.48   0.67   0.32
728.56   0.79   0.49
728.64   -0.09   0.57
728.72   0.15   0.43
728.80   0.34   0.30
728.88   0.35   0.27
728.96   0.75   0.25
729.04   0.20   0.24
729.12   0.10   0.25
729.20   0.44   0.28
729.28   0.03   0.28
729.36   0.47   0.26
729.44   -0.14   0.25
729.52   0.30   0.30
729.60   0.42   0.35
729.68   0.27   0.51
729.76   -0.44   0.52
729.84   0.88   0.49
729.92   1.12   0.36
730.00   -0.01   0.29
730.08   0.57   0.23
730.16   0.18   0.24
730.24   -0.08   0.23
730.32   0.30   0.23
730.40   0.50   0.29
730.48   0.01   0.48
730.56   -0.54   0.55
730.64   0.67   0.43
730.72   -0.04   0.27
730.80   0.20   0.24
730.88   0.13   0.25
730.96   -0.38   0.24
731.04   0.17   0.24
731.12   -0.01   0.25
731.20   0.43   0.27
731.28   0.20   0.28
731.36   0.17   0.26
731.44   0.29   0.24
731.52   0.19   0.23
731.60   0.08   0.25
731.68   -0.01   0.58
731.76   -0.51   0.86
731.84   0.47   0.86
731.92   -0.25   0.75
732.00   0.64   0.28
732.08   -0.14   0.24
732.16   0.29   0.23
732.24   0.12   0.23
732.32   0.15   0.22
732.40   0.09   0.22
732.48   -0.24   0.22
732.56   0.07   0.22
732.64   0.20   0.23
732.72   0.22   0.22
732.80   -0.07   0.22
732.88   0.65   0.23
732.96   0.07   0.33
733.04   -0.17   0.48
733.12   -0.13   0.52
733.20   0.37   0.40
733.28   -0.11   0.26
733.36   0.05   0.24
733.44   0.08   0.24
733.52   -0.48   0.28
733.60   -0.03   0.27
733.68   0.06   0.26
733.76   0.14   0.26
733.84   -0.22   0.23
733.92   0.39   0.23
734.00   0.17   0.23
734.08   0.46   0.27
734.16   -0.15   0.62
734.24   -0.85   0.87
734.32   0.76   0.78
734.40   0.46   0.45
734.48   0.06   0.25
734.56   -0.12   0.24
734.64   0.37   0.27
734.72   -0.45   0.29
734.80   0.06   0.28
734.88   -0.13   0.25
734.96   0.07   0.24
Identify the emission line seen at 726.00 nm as [O II]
